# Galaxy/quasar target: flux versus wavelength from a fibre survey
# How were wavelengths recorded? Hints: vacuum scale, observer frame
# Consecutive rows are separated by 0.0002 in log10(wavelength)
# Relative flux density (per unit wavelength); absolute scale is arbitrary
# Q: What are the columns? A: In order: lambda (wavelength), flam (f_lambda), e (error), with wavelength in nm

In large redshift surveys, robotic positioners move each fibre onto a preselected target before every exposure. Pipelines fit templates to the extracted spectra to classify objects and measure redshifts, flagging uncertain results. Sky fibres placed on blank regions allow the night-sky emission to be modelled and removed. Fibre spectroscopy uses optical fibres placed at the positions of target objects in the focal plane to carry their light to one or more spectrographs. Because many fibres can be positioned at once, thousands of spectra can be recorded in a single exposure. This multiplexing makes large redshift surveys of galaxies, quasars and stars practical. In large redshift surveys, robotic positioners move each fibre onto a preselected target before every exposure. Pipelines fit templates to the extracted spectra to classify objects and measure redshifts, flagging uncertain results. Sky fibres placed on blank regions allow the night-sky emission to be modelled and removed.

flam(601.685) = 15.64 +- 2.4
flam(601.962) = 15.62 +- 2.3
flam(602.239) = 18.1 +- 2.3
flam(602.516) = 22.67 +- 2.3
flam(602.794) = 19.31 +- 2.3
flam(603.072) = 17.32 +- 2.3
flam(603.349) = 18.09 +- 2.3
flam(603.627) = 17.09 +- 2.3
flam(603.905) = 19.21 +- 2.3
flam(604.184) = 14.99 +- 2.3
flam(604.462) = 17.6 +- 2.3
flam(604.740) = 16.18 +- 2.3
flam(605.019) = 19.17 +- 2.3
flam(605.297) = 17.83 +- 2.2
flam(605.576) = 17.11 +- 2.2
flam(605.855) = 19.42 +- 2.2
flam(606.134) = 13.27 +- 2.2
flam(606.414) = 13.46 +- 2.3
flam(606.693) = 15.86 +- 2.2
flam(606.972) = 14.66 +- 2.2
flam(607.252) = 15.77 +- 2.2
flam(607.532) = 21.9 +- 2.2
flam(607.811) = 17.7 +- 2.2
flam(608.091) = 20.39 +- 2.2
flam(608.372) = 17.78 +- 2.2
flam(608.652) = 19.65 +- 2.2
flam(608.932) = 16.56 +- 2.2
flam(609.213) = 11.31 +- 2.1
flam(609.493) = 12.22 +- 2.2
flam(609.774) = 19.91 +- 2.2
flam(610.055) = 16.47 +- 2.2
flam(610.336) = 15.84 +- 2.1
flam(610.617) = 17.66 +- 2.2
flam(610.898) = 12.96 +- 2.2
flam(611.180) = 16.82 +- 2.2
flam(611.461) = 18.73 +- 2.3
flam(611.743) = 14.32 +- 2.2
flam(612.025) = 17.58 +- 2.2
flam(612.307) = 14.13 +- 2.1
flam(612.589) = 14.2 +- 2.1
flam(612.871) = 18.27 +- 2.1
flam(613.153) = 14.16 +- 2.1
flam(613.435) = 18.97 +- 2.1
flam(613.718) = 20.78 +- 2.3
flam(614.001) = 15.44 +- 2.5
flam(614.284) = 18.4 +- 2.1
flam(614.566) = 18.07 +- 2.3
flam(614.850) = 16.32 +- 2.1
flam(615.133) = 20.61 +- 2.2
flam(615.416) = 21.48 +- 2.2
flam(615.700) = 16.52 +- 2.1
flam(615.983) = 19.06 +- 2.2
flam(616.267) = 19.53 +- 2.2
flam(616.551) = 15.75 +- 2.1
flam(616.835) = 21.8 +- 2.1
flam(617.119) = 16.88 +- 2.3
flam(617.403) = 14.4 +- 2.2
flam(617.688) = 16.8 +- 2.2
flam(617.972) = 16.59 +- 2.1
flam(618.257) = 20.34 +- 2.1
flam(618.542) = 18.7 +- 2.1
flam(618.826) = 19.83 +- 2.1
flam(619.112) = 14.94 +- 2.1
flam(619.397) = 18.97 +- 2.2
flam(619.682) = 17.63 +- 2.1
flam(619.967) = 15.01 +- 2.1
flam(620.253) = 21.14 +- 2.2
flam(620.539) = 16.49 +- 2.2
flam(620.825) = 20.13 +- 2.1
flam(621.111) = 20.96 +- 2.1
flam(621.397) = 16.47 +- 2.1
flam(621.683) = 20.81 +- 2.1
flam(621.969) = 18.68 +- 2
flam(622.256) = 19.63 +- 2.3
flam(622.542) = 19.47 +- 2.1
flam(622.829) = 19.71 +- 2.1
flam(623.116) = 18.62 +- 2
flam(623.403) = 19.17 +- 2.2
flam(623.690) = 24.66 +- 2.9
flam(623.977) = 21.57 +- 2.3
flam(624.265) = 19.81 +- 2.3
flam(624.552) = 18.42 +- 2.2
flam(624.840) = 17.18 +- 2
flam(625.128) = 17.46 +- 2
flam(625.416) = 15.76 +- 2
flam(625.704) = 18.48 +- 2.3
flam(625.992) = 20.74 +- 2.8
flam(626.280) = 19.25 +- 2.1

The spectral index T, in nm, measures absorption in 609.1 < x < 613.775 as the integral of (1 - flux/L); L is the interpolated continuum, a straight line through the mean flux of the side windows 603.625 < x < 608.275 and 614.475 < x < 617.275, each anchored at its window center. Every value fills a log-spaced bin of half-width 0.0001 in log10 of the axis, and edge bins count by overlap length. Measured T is 0.49 nm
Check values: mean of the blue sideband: 17.2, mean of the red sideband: 18.6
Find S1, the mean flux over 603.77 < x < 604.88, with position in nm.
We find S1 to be 17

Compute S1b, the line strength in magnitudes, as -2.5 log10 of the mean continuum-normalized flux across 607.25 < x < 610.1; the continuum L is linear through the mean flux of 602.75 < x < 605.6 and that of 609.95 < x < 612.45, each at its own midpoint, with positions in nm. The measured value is -0.05 mag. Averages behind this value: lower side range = 17.6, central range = 17.3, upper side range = 16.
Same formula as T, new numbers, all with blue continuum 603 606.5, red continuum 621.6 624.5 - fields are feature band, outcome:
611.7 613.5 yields 0.24 nm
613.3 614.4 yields 0.01 nm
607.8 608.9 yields -0.07 nm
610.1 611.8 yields 0.18 nm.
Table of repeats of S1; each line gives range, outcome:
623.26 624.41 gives 21.3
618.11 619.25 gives 18.4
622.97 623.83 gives 20.8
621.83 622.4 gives 19.2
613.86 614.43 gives 17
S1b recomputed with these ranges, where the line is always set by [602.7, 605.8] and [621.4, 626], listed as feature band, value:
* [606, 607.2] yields 0.23 mag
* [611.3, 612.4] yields 0.13 mag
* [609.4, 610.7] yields 0.10 mag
